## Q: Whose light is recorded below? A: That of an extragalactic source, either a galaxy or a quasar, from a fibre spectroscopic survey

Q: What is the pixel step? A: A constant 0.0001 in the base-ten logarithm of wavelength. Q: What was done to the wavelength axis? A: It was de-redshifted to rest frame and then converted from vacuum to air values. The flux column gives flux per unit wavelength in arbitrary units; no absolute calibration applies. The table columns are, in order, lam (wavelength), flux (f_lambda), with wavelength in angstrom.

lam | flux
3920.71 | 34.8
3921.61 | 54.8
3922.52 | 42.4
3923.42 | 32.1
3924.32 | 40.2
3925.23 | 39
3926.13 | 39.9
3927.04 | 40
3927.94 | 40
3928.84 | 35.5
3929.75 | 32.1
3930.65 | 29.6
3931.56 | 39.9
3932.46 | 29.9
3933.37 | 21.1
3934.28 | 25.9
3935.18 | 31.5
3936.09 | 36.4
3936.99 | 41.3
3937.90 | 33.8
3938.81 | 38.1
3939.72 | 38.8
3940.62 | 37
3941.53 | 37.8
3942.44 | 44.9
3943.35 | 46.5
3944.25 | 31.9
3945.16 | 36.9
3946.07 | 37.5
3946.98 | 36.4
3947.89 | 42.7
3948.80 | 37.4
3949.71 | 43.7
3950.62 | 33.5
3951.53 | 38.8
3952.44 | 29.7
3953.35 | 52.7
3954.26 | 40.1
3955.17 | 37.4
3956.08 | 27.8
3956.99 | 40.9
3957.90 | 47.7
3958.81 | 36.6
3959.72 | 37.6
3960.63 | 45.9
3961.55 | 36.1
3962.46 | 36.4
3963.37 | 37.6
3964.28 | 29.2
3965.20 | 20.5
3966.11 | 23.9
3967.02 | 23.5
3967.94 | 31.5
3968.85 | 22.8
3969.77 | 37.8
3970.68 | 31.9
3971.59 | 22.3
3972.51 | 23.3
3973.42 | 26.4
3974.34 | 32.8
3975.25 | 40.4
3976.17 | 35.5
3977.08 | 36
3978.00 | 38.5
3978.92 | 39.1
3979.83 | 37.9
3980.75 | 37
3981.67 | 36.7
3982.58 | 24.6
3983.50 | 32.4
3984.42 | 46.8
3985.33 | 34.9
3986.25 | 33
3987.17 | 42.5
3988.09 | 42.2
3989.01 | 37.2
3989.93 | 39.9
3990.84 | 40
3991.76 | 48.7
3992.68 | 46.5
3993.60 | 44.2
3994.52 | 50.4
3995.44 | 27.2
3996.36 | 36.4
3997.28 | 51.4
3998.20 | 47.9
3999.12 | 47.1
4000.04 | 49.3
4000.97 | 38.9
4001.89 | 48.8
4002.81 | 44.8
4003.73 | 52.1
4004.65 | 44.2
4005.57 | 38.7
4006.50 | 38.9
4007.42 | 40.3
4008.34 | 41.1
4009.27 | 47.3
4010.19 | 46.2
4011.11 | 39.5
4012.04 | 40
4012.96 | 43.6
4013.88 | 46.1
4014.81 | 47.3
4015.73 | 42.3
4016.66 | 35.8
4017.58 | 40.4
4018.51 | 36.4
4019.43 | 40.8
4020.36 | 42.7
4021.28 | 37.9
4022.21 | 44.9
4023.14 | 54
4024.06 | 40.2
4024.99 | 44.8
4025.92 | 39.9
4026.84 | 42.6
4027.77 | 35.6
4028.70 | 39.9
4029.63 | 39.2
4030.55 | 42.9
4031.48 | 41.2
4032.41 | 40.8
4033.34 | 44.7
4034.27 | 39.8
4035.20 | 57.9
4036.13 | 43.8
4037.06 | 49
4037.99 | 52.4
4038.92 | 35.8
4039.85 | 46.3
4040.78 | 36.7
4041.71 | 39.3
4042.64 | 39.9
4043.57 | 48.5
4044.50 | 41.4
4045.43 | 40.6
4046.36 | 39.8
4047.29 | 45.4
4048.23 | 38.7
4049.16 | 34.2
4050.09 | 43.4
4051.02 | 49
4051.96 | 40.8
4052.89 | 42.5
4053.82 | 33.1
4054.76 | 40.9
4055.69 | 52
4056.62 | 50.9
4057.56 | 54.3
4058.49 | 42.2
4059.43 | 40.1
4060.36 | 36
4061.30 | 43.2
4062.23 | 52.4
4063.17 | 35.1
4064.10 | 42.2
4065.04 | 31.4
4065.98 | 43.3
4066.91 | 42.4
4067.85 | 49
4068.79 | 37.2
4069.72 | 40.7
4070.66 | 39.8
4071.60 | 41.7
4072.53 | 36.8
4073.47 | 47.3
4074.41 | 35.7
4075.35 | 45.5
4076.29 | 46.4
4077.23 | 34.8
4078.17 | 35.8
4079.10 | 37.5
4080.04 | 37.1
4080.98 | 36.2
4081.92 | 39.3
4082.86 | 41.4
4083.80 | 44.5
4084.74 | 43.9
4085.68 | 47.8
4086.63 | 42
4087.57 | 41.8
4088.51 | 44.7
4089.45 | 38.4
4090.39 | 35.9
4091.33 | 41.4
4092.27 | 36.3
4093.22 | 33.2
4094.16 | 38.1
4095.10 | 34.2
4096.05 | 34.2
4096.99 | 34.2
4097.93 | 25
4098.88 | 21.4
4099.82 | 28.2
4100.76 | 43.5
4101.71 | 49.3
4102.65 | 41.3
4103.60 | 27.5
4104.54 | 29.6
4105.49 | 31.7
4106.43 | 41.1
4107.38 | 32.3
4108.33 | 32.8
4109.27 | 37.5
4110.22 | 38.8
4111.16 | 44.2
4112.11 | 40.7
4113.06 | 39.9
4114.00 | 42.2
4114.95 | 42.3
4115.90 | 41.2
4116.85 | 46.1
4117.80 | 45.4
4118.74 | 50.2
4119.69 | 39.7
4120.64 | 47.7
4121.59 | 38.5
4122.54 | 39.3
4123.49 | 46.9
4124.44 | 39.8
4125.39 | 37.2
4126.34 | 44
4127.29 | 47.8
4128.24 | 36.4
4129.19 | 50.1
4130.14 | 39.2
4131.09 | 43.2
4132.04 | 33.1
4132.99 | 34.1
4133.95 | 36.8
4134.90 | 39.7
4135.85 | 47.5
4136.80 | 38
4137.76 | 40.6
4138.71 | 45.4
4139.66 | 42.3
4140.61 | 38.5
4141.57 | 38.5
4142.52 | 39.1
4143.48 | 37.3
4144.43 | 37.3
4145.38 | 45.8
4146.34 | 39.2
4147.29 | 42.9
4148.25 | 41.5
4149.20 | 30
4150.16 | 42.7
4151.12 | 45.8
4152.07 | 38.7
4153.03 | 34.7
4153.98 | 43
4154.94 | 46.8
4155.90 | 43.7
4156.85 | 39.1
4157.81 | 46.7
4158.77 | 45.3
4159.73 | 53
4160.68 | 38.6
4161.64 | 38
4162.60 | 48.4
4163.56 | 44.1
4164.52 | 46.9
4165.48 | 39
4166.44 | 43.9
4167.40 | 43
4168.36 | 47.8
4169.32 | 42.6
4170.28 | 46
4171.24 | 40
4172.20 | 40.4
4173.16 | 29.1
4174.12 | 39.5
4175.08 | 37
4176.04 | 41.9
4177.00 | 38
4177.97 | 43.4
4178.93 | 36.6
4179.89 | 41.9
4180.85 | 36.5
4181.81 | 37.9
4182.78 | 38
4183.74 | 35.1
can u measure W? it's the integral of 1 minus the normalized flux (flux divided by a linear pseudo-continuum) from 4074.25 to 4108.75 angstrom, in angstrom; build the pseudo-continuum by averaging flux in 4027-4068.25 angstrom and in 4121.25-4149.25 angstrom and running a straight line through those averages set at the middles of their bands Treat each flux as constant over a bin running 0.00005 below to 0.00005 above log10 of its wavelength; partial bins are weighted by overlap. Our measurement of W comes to 3.5 angstrom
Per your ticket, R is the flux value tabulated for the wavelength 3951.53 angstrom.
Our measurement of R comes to 38.8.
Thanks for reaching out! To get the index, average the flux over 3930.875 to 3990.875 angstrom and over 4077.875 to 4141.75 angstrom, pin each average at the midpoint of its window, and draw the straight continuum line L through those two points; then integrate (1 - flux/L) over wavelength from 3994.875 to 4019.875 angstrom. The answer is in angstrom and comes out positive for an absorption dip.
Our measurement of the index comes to -4.1 angstrom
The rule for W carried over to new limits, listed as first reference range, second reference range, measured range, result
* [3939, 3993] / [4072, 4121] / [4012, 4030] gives -2.09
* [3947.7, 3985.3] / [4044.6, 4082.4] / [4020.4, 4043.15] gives -2.12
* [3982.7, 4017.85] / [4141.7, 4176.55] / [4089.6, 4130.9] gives 3.00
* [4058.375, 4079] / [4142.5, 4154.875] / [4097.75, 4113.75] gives 1.82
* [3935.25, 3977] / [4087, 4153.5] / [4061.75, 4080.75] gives -1.21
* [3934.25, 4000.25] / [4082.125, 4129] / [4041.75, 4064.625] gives -2.51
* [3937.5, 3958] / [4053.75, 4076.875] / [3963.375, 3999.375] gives 3.54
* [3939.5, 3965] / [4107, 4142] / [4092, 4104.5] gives 2.00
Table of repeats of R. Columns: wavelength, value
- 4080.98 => 36.2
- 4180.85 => 36.5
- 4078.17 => 35.8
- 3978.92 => 39.1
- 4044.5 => 41.4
